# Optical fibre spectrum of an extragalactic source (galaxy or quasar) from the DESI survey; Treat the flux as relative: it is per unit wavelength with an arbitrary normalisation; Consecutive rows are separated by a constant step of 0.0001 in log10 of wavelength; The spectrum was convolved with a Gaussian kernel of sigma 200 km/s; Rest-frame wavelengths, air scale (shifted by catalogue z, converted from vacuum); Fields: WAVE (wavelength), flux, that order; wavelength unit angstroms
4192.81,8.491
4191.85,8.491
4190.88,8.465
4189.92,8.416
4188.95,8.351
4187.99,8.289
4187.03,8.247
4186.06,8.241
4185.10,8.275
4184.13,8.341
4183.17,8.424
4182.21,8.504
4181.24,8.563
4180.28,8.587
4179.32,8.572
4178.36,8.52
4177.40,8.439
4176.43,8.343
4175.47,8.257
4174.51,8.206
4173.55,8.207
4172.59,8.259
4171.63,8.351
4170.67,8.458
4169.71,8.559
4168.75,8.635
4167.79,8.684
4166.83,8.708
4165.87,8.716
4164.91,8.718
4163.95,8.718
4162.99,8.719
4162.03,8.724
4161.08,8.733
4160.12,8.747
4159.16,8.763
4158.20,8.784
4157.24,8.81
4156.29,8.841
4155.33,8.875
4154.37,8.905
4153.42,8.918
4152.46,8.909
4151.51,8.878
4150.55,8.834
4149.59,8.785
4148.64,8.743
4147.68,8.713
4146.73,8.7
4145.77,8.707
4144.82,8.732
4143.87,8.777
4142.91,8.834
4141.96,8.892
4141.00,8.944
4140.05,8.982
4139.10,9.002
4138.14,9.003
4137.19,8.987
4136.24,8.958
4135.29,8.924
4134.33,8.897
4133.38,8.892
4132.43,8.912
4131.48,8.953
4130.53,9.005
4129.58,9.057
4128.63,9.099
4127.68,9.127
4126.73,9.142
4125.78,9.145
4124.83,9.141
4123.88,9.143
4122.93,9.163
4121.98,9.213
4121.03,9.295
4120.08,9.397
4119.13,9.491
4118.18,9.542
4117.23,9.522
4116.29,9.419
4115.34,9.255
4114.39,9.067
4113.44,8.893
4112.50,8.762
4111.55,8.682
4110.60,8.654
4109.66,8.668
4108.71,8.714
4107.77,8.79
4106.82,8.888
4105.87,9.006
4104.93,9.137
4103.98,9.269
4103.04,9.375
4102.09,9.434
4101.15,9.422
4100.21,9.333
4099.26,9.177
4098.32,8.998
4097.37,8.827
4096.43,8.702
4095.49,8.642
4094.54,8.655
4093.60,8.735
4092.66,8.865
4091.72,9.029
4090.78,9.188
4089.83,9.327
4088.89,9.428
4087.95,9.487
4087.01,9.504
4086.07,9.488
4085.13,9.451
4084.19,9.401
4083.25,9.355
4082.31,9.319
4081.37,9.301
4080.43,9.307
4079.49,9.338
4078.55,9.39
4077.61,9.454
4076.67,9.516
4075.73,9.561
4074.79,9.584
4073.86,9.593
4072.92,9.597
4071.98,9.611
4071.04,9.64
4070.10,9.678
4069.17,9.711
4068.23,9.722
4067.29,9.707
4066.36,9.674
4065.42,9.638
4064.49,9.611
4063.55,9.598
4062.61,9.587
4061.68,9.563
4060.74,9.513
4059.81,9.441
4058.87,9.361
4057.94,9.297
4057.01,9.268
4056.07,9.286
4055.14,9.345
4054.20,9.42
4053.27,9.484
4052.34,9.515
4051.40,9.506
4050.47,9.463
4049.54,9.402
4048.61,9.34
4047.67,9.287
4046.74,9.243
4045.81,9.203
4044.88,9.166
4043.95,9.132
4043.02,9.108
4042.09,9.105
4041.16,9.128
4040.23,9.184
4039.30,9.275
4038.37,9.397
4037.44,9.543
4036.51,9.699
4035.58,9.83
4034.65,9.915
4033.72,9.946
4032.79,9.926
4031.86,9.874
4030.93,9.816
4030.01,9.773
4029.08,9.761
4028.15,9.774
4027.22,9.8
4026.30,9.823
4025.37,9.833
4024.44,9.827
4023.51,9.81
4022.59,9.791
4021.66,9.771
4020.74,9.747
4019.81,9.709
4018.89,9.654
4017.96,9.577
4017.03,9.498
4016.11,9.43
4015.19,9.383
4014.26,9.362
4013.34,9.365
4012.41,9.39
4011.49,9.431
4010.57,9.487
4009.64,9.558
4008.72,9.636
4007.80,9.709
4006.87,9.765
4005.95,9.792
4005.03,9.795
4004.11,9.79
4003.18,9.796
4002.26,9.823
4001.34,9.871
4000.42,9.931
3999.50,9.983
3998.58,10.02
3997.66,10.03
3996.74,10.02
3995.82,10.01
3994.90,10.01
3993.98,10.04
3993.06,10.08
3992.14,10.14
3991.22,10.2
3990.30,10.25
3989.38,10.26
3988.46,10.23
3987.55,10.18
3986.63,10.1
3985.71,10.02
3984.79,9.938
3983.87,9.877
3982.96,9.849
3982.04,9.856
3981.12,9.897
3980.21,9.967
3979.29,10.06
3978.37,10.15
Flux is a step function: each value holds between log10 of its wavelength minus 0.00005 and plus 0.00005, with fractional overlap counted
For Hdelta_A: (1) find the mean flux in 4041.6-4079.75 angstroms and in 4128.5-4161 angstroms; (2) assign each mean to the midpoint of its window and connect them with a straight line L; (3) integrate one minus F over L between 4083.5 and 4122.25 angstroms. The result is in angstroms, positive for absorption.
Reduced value 0.2 angstroms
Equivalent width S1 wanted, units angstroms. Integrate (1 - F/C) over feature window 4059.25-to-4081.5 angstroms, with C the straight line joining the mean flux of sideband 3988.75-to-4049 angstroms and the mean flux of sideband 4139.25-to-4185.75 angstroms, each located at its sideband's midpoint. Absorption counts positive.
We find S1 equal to -0.6 angstroms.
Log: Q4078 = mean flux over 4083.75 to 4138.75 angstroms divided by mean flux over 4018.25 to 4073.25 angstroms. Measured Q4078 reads 0.95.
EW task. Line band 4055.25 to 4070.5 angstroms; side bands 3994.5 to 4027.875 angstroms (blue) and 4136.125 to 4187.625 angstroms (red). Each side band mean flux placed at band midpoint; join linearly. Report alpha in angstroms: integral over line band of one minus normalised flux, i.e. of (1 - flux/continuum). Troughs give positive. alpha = -0.3 angstroms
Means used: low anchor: 9.73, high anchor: 8.66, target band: 9.54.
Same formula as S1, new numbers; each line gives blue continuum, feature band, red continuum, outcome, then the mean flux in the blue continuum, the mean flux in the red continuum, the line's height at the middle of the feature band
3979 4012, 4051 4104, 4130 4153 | -0.2 angstroms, 9.93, 8.87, 9.34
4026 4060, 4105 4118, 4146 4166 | 0.1 angstroms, 9.48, 8.79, 9.06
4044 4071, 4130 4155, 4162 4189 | -0.4 angstroms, 9.46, 8.47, 8.75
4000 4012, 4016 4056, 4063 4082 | 0.4 angstroms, 9.72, 9.56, 9.65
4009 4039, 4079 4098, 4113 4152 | 0.2 angstroms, 9.67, 9.03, 9.29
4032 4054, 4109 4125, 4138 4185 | -0.3 angstroms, 9.43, 8.67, 8.95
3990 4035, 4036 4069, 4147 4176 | 0.3 angstroms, 9.79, 8.67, 9.49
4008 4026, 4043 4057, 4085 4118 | 0.1 angstroms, 9.6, 9.08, 9.4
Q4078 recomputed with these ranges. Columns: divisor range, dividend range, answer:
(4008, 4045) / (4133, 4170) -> 0.92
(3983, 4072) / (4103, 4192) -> 0.91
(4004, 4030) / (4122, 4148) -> 0.93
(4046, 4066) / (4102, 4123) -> 0.97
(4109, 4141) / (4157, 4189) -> 0.94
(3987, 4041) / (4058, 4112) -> 0.95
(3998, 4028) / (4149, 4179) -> 0.89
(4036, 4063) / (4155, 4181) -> 0.92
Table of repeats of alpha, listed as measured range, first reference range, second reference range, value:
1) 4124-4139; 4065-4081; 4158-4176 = -0.12 angstroms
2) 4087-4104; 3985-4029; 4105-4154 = 0.19 angstroms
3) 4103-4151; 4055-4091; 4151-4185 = -0.08 angstroms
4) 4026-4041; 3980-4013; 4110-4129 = -0.02 angstroms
